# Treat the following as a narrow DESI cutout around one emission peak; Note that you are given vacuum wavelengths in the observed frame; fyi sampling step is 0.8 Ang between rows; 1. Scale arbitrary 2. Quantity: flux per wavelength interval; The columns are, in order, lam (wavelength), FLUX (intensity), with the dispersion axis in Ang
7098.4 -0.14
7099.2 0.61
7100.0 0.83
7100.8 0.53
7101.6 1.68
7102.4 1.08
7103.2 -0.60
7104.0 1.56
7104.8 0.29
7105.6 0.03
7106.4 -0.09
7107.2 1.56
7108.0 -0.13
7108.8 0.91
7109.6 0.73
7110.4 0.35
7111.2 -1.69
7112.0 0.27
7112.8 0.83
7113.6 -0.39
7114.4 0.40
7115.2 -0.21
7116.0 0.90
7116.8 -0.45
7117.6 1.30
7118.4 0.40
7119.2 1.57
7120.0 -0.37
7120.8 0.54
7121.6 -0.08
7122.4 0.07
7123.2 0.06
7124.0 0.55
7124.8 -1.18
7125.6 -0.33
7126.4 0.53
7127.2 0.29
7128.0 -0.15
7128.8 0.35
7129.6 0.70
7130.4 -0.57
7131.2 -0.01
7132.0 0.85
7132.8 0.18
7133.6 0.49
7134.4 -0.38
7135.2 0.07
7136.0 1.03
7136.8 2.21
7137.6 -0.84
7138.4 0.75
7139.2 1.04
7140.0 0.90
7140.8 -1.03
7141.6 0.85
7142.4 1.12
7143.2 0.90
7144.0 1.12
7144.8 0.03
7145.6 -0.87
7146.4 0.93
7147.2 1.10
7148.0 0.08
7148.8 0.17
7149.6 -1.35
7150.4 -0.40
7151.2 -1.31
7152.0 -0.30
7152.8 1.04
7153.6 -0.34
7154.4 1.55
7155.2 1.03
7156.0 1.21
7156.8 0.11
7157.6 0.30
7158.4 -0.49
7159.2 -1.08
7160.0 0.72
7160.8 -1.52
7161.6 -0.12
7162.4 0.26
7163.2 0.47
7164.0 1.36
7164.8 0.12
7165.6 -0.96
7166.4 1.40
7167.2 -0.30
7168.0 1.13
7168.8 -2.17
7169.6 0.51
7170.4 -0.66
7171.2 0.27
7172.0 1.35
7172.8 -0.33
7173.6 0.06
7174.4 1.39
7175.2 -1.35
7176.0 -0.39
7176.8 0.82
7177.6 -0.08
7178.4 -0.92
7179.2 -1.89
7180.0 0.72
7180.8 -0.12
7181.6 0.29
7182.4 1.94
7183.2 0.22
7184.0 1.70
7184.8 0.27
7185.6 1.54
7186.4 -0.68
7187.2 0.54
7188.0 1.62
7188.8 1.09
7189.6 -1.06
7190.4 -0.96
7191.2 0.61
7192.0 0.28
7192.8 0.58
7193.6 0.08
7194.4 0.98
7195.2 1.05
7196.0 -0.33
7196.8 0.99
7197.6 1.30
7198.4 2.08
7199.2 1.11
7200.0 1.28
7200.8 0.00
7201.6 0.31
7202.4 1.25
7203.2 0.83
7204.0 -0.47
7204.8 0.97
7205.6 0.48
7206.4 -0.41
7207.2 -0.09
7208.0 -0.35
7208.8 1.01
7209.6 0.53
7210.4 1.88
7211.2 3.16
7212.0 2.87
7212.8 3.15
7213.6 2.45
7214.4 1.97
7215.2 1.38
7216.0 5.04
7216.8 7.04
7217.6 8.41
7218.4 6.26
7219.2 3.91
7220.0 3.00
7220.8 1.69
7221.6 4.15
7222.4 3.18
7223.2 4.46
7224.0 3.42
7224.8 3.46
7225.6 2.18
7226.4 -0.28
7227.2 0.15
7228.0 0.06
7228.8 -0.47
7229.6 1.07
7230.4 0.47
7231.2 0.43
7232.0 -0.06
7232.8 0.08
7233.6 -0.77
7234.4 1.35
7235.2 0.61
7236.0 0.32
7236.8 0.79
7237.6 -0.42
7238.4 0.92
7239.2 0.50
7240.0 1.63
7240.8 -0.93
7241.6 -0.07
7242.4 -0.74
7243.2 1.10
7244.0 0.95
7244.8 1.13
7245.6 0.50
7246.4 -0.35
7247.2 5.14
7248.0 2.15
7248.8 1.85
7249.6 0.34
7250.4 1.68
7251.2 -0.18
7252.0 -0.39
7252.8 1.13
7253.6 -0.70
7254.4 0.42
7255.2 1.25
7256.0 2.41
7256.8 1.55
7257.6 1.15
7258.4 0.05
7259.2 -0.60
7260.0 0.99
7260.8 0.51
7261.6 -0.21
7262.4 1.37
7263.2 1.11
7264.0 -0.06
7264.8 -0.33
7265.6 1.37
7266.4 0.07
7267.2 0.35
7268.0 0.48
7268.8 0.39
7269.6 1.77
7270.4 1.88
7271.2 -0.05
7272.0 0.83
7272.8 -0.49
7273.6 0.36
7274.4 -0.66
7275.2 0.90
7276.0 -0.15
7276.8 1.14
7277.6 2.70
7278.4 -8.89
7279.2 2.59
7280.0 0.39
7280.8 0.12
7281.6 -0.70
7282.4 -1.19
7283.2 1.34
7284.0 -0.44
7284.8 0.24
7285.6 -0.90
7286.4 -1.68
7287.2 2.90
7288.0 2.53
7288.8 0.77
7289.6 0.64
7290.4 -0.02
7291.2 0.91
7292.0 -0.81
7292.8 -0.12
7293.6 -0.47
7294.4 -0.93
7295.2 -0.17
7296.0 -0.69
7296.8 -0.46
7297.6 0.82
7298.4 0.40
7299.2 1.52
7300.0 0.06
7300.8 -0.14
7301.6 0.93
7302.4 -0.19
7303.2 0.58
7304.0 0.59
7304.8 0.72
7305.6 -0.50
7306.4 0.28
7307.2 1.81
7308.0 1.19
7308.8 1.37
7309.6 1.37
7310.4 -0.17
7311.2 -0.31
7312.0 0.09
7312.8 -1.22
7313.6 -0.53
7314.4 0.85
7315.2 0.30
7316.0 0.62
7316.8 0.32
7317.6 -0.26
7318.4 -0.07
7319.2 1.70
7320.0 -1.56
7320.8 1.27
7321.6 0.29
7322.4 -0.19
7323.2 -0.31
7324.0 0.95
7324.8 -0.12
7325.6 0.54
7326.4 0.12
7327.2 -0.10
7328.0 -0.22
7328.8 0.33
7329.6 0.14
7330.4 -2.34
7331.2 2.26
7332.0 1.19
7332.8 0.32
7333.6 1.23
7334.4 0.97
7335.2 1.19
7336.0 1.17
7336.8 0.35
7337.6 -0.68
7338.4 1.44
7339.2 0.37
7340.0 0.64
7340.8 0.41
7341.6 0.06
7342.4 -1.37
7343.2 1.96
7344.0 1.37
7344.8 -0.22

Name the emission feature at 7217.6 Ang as [O II]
